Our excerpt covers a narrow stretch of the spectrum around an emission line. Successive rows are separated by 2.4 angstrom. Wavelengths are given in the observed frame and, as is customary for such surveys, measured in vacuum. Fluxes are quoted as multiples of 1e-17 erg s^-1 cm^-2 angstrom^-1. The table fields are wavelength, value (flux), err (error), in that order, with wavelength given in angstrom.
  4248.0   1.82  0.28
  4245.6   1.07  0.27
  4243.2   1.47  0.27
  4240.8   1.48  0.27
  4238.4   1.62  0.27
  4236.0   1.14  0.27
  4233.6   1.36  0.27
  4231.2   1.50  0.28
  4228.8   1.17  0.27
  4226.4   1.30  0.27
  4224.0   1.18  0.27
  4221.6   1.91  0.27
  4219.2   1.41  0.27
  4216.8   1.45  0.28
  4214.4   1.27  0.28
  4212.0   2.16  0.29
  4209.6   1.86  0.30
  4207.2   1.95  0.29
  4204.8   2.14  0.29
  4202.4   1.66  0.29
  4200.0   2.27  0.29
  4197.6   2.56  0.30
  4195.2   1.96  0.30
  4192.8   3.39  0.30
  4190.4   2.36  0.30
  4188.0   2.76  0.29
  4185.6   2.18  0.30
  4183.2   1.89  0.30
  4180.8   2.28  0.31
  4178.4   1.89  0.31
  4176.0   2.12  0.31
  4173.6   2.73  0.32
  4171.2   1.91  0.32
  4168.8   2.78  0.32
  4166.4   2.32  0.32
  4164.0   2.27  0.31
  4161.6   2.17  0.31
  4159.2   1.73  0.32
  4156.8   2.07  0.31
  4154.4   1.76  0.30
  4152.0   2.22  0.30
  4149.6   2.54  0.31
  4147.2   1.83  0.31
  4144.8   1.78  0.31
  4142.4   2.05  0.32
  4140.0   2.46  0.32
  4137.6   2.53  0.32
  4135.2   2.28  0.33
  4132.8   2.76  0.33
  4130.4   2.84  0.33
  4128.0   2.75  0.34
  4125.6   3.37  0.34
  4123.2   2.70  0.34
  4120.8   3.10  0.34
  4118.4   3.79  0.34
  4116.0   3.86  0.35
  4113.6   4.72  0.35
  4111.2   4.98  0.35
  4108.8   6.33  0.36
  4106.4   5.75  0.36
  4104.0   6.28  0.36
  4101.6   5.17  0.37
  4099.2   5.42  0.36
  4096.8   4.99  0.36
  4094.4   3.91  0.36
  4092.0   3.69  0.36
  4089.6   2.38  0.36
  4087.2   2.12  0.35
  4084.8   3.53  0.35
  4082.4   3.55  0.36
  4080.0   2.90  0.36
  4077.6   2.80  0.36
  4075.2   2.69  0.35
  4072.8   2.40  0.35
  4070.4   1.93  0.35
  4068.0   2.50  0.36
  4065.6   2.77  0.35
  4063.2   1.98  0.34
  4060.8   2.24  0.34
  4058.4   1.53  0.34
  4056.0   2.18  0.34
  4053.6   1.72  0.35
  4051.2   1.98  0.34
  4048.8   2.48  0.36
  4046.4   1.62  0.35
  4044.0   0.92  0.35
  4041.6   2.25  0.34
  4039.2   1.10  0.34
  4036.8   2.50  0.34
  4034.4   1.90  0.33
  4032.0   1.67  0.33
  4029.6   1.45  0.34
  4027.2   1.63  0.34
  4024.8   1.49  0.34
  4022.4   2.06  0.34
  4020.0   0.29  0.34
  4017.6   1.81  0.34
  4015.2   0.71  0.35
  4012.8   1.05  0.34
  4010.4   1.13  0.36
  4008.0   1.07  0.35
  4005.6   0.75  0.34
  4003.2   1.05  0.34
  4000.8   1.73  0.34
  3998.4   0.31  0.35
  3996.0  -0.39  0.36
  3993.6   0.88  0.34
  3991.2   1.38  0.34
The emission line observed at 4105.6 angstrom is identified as Lyman alpha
